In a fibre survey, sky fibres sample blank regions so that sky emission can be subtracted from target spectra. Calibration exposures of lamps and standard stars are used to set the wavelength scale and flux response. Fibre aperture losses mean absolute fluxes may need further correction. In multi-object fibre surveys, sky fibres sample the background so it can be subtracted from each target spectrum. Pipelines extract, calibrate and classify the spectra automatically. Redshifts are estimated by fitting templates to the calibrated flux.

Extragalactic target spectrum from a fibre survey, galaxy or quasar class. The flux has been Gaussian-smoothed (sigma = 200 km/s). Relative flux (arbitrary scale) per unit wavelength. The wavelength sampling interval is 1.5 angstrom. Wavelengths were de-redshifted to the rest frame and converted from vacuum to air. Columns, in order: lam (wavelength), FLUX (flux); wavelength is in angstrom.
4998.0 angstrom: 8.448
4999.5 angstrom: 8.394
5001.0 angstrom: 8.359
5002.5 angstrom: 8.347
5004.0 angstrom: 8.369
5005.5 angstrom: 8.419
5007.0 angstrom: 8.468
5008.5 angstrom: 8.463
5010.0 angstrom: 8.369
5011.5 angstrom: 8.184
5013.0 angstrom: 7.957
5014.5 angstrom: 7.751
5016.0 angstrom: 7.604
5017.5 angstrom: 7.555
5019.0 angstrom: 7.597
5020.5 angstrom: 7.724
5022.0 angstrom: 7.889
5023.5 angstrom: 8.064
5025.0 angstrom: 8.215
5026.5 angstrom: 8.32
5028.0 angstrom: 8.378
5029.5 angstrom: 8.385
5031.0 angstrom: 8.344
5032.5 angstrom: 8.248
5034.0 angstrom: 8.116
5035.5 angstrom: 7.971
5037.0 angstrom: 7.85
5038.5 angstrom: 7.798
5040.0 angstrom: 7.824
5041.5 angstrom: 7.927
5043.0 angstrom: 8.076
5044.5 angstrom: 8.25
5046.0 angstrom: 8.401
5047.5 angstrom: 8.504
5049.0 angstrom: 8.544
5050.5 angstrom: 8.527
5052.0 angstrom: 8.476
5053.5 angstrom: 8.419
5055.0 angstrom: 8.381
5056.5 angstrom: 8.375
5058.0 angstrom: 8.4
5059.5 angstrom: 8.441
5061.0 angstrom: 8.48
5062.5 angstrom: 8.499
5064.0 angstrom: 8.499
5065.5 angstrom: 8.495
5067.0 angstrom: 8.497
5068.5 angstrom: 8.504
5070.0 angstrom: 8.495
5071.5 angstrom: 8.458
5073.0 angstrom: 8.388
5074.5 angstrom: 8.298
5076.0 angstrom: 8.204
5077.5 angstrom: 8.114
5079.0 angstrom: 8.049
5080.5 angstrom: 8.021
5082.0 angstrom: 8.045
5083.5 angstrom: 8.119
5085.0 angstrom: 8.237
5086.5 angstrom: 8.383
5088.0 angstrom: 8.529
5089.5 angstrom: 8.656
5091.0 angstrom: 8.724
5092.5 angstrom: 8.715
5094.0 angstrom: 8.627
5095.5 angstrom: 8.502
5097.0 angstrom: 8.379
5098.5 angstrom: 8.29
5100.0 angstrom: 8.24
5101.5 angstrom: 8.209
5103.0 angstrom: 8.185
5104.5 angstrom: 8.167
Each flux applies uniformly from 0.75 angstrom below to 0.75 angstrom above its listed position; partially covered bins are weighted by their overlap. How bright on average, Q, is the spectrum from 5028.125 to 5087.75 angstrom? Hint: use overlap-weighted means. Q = 8.29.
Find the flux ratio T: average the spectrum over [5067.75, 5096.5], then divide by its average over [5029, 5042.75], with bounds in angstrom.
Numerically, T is 1.0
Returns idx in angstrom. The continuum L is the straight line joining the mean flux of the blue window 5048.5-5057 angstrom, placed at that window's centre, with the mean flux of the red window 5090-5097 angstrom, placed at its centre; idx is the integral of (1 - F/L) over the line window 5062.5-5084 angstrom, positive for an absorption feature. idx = 0.6 angstrom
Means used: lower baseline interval 8.45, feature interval 8.31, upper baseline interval 8.61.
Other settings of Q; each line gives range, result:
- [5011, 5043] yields 7.99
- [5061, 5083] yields 8.33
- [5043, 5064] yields 8.43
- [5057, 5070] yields 8.48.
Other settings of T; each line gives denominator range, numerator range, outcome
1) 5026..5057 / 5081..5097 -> 1.02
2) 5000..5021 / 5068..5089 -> 1.02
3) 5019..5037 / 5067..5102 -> 1.03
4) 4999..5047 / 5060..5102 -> 1.03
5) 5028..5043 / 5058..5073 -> 1.05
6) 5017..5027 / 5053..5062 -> 1.06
